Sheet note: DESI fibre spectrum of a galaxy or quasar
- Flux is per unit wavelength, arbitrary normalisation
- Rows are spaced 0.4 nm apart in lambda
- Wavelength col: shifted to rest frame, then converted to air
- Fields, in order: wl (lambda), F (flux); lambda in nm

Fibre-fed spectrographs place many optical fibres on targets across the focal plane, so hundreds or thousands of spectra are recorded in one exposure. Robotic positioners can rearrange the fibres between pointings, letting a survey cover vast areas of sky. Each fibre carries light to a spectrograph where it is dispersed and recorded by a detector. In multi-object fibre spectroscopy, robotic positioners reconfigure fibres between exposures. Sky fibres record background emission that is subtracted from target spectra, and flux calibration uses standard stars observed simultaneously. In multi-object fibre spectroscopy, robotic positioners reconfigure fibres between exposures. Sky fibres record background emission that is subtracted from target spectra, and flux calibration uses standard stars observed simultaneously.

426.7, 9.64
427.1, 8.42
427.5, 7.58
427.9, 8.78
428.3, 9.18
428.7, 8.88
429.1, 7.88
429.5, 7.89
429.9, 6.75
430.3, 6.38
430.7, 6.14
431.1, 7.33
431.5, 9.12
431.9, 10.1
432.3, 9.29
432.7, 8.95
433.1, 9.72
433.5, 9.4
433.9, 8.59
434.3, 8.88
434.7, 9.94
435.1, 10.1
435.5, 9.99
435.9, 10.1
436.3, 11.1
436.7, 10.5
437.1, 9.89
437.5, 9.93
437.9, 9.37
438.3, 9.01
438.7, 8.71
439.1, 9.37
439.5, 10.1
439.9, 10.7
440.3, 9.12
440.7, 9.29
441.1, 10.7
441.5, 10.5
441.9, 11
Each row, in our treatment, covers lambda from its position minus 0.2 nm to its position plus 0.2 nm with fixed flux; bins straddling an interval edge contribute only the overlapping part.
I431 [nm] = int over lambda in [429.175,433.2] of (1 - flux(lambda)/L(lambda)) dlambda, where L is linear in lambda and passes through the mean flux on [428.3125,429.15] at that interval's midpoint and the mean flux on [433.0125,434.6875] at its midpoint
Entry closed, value 0.363 nm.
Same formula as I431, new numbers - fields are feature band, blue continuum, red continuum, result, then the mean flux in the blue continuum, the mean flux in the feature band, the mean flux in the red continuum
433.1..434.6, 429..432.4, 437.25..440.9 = -0.12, 7.83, 9.12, 9.52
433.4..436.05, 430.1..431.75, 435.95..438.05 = -0.13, 7.33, 9.57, 10.2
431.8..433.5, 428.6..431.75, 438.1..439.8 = -0.30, 7.54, 9.47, 9.38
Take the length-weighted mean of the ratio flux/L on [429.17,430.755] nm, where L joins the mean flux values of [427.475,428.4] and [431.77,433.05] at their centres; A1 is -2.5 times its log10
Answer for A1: 0.280 mag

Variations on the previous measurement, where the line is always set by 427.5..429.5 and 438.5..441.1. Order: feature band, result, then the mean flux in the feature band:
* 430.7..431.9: 0.08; 8.19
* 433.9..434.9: -0.02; 9.25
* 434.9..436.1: -0.10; 10.1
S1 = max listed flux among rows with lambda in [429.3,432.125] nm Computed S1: 10.1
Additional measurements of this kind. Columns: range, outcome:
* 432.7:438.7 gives 11.1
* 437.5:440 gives 10.7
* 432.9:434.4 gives 9.72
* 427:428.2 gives 8.78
